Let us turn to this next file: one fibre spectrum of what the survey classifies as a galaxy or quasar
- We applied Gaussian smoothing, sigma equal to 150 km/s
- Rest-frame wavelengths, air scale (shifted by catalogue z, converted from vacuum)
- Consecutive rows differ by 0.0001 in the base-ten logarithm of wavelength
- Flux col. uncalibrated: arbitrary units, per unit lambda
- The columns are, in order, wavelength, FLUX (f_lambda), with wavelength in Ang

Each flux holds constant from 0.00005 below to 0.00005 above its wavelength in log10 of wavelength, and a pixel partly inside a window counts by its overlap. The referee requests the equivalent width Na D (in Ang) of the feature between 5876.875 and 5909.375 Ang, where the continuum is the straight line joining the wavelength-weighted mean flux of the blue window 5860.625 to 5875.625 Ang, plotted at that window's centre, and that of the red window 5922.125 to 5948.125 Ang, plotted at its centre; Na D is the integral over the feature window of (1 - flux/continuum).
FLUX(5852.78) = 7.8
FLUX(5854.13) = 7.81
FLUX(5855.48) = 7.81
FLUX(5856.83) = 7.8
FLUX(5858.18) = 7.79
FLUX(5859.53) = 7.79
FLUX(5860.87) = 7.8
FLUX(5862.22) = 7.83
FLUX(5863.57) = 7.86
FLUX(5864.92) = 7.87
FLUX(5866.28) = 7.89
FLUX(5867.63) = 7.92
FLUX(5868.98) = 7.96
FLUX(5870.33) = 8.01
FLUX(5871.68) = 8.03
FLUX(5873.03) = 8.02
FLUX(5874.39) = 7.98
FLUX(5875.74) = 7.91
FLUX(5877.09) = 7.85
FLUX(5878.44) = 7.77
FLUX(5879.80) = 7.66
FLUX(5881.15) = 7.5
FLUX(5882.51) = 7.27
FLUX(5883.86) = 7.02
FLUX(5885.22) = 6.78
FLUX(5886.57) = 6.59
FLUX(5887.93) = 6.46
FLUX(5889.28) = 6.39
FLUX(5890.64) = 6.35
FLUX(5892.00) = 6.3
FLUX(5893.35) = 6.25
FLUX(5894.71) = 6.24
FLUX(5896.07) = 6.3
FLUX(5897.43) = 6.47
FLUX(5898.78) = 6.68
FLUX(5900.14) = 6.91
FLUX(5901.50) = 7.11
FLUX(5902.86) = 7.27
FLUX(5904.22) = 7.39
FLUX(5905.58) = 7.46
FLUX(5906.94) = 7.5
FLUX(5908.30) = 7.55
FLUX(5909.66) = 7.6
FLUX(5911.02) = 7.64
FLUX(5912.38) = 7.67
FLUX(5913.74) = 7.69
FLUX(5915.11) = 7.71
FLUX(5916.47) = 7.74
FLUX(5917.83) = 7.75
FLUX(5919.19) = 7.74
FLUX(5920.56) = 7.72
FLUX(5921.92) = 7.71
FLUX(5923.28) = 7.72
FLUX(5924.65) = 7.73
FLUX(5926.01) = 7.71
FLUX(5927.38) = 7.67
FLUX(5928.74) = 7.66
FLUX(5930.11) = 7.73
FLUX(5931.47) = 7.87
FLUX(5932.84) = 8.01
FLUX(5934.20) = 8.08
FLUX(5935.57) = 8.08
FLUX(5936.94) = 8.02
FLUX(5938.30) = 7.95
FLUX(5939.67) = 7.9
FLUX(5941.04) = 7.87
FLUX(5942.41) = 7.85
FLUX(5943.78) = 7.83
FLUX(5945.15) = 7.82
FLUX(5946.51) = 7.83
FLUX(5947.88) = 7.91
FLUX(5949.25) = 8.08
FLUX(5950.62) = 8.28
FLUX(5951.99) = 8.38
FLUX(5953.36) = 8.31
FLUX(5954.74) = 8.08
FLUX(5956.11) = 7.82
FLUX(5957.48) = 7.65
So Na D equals 3.9 Ang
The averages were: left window 7.92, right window 7.85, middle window 6.96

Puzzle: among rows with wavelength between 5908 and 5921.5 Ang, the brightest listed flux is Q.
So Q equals 7.75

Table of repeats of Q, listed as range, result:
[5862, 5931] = 8.03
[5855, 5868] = 7.92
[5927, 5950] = 8.08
